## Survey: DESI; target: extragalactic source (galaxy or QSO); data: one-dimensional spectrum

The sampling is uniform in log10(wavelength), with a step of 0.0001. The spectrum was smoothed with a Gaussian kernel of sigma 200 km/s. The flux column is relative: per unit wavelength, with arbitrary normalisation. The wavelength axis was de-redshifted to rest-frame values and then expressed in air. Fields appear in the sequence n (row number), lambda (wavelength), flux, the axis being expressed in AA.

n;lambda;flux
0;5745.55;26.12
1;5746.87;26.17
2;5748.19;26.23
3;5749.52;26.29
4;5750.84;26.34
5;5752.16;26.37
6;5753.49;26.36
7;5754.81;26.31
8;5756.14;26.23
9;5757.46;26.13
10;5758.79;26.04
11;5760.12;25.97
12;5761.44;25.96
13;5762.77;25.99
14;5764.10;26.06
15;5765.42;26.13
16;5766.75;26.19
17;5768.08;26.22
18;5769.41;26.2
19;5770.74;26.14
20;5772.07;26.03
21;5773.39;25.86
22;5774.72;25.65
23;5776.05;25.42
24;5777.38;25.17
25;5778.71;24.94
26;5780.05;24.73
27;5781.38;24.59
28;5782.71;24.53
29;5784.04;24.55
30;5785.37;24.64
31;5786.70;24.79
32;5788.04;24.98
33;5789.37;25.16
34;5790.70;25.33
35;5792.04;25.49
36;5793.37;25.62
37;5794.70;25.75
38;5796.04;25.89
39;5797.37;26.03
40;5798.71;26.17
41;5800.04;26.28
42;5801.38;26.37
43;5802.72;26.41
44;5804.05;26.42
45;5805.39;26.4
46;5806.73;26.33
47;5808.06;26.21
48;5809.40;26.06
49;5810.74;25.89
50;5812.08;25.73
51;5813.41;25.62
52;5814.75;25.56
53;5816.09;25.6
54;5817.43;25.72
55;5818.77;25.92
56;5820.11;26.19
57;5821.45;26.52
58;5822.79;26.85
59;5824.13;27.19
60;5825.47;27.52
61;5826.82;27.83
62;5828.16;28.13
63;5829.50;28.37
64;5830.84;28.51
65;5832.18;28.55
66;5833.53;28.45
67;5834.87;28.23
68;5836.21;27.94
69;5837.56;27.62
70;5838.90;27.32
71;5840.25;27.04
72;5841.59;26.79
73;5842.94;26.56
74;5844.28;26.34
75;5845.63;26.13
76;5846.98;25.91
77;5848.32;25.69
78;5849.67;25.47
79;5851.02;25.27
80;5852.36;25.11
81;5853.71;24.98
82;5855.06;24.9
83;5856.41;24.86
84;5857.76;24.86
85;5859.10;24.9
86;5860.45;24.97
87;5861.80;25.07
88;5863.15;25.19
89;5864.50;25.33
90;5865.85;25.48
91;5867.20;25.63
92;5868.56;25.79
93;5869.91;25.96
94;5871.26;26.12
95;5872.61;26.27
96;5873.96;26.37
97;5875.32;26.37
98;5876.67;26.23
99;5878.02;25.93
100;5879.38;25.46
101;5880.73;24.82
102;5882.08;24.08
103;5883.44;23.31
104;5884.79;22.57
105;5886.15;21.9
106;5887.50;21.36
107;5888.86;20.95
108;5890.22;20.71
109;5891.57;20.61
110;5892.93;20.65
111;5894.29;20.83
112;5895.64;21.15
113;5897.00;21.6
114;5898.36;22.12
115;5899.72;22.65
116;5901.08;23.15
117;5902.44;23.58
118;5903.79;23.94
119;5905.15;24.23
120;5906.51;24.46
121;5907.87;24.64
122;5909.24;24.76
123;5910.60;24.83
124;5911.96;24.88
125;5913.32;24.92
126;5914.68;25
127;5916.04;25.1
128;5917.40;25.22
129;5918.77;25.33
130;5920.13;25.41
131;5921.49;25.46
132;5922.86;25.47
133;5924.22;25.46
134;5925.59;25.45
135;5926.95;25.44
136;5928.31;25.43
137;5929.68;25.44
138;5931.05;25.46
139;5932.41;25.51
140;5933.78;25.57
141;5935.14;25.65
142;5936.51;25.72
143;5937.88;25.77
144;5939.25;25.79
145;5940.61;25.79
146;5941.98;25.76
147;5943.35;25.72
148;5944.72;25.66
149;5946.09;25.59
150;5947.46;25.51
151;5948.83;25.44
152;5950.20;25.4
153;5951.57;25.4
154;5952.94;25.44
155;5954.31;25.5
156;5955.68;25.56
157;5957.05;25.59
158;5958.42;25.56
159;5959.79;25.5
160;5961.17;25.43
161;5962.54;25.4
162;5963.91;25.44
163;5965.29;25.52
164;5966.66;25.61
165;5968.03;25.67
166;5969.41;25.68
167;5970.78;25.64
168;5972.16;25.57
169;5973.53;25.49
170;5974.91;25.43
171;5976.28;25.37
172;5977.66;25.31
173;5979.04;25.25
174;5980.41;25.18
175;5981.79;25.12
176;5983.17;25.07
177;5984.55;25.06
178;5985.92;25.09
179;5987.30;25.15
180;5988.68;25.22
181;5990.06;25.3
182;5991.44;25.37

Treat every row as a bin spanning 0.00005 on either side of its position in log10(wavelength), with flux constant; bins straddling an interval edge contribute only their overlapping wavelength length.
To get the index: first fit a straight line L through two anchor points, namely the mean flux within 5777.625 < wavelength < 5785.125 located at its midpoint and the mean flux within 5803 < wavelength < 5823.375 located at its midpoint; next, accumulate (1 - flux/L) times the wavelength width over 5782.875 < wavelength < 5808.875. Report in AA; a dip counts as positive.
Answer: -0.4 AA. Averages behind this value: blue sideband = 24.7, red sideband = 26.1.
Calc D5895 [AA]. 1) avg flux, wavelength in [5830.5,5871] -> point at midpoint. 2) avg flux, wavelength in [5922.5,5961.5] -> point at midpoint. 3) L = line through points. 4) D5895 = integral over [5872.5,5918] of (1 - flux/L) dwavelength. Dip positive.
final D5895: 3.91 AA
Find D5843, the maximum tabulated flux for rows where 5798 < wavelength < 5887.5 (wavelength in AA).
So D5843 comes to 28.55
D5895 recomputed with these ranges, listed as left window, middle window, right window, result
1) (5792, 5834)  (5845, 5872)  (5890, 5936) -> 0.1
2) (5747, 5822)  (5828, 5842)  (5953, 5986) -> -1.2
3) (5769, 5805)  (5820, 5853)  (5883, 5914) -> -3.7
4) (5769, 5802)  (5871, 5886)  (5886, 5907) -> -1.6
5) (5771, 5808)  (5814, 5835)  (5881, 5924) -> -1.9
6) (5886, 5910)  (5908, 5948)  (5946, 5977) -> -2.6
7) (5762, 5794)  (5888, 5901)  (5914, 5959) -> 2.1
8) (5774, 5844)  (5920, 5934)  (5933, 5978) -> 0.1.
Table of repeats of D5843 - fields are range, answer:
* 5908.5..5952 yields 25.79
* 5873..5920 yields 26.37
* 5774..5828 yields 27.83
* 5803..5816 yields 26.42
